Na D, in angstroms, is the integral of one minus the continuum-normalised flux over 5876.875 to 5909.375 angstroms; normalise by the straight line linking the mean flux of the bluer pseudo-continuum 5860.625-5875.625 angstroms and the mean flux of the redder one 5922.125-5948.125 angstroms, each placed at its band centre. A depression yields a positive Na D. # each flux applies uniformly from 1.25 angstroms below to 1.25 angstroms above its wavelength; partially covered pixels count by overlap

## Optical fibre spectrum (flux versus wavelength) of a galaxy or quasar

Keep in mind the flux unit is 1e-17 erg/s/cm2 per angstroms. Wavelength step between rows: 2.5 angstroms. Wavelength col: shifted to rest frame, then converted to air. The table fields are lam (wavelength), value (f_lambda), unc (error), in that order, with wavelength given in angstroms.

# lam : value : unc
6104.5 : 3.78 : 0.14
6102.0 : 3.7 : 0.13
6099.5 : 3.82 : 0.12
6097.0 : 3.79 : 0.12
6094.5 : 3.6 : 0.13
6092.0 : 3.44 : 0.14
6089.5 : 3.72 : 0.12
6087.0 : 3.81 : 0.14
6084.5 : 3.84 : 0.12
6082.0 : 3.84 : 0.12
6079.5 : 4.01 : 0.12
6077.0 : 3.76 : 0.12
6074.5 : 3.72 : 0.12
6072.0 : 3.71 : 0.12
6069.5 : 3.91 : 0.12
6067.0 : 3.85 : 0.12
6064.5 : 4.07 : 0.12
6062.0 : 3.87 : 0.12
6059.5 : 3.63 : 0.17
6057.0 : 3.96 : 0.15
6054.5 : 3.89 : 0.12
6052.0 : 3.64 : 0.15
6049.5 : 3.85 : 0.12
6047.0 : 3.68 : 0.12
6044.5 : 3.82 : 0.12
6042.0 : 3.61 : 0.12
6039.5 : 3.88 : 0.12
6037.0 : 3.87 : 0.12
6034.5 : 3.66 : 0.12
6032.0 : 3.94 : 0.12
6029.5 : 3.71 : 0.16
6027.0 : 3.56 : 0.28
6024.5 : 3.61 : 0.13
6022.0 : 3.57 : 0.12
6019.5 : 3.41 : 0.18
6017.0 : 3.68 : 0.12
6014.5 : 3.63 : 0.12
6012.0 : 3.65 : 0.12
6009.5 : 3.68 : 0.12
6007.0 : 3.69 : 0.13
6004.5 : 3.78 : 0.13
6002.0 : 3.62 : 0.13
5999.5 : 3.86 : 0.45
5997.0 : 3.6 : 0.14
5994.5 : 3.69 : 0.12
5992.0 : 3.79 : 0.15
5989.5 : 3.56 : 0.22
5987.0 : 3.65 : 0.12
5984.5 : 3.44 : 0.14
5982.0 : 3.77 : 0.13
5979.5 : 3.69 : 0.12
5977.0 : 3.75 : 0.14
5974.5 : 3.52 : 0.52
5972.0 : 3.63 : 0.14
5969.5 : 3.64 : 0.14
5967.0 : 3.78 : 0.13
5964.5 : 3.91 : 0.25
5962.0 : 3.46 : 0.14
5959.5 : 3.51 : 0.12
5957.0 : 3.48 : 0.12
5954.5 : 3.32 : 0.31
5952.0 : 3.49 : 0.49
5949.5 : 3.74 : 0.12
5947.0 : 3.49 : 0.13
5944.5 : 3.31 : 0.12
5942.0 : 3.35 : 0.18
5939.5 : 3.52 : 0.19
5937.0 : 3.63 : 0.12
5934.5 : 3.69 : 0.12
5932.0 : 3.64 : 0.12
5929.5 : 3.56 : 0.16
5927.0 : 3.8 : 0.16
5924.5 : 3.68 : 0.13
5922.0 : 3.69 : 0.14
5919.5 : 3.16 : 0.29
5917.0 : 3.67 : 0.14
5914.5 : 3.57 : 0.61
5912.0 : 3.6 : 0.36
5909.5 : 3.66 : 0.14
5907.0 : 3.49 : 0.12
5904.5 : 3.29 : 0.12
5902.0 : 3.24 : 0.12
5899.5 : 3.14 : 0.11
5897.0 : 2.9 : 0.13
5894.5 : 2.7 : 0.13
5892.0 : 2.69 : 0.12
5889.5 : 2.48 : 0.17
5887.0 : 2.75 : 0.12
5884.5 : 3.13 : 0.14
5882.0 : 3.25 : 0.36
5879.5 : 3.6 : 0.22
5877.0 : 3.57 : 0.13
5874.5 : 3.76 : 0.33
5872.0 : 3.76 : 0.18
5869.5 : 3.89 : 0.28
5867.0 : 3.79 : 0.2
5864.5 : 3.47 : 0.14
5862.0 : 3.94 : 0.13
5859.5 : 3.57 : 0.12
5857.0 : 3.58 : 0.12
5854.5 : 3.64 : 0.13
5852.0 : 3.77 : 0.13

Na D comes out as 5.2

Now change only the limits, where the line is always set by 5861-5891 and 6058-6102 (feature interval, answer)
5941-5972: 0.27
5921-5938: -0.68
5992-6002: -0.19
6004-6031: 0.35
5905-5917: -0.25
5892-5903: 1.65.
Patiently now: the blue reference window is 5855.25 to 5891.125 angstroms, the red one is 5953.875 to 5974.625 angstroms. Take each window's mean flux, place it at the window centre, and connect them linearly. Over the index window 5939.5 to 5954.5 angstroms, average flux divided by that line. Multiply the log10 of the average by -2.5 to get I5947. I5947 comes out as 0.03 mag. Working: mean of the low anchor 3.46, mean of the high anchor 3.59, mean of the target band 3.47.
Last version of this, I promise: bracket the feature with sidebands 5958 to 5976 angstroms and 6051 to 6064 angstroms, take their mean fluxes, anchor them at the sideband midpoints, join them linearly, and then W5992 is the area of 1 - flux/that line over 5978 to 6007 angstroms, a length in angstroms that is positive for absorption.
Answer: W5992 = 0.06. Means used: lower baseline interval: 3.64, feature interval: 3.68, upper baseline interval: 3.82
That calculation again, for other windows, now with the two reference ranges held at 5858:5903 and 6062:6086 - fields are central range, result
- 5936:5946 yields 0.1 angstroms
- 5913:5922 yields -0.2 angstroms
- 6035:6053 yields 0.1 angstroms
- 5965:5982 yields -0.5 angstroms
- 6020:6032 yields 0.3 angstroms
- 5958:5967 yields -0.3 angstroms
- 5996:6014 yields -0.2 angstroms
